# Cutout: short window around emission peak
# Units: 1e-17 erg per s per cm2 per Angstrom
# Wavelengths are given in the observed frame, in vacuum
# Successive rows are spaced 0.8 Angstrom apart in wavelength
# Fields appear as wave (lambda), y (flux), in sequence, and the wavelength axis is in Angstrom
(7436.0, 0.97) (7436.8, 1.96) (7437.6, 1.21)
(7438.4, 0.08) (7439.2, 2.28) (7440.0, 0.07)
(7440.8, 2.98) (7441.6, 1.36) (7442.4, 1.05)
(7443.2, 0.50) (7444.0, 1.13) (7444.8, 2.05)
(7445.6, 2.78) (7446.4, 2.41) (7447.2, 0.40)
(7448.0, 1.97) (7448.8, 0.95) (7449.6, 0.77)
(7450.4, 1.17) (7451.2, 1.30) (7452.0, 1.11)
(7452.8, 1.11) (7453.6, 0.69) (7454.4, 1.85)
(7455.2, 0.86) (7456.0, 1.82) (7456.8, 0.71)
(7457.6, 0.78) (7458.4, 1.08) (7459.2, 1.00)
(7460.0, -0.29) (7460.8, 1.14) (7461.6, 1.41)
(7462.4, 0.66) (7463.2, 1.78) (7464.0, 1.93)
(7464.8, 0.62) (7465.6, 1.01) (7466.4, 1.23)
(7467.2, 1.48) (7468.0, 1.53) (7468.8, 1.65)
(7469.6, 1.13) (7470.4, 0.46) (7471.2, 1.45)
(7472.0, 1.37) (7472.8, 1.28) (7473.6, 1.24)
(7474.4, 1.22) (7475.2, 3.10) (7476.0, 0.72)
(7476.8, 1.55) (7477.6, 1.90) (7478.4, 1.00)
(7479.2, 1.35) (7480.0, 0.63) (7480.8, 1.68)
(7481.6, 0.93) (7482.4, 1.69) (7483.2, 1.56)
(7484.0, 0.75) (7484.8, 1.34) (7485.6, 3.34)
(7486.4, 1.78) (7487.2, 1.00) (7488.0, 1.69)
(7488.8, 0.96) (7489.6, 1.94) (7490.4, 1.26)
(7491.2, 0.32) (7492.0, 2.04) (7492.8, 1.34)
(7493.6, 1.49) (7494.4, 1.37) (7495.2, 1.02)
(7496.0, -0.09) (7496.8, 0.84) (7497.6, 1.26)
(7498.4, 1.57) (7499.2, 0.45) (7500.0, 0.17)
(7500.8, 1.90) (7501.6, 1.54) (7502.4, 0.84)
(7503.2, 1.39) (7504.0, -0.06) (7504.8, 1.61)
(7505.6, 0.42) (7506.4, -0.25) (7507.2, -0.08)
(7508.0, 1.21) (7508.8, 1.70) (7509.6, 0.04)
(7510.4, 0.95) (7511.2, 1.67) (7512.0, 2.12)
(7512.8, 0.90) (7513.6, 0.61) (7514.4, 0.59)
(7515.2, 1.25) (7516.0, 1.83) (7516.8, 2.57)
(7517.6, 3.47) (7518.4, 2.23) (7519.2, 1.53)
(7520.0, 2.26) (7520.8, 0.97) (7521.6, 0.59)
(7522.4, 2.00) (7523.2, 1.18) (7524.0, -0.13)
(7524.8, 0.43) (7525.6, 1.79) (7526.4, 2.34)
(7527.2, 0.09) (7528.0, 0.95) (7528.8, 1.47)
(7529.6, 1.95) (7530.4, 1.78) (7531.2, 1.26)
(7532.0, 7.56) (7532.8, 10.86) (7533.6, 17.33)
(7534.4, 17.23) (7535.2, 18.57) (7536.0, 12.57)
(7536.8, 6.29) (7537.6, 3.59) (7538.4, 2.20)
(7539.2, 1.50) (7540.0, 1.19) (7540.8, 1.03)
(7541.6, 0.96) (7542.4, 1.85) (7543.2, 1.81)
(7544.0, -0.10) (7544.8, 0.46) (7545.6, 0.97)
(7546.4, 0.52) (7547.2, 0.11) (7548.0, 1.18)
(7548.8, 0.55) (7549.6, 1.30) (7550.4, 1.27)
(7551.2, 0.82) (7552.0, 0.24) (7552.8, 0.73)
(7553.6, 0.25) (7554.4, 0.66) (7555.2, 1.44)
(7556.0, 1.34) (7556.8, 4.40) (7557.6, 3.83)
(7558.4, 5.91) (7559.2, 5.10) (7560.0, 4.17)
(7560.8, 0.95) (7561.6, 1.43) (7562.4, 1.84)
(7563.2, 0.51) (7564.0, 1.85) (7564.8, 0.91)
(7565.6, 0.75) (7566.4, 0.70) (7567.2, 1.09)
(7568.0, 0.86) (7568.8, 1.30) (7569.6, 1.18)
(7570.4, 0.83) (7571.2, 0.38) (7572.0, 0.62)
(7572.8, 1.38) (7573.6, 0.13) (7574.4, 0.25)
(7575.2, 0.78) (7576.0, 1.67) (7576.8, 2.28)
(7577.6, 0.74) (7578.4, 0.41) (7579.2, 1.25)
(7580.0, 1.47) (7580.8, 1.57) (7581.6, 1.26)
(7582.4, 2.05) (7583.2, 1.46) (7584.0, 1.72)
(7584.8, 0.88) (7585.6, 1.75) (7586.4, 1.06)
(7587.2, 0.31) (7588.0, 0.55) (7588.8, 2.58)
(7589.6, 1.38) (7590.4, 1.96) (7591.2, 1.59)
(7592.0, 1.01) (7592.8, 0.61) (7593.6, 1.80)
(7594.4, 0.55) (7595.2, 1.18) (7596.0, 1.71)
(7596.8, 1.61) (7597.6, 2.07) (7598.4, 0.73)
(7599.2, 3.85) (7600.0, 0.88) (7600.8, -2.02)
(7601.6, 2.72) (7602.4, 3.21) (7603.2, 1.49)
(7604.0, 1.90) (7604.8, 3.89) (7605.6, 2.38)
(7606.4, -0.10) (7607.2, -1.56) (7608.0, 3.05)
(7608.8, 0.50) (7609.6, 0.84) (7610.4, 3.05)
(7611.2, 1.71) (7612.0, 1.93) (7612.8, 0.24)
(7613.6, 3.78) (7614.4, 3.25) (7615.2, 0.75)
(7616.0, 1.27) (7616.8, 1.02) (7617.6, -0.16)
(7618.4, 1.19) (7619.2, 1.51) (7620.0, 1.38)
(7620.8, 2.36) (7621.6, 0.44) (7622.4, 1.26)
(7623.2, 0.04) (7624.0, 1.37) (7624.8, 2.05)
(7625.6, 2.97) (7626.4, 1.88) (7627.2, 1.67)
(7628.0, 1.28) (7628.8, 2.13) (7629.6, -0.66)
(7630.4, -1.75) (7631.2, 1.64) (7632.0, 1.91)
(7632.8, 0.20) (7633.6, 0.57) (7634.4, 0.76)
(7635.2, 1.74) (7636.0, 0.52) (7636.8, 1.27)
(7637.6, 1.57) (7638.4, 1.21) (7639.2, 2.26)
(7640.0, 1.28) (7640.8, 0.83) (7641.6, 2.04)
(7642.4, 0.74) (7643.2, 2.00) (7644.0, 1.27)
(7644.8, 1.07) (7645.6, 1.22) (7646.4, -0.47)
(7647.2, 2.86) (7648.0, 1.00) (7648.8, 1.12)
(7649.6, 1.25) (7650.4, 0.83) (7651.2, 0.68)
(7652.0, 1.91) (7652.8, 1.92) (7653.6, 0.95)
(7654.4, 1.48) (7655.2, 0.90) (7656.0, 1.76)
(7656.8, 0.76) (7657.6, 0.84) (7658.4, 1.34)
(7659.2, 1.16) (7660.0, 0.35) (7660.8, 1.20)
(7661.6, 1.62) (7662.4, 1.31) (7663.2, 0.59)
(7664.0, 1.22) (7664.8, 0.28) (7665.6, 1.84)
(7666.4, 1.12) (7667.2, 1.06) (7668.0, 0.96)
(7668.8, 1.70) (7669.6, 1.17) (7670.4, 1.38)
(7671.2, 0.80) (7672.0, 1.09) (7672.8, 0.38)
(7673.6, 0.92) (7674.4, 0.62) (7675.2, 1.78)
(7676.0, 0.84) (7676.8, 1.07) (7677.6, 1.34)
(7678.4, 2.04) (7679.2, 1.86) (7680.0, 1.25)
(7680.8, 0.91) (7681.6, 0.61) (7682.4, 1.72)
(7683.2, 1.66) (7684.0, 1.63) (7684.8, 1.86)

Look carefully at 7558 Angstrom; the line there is [N II] 6583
